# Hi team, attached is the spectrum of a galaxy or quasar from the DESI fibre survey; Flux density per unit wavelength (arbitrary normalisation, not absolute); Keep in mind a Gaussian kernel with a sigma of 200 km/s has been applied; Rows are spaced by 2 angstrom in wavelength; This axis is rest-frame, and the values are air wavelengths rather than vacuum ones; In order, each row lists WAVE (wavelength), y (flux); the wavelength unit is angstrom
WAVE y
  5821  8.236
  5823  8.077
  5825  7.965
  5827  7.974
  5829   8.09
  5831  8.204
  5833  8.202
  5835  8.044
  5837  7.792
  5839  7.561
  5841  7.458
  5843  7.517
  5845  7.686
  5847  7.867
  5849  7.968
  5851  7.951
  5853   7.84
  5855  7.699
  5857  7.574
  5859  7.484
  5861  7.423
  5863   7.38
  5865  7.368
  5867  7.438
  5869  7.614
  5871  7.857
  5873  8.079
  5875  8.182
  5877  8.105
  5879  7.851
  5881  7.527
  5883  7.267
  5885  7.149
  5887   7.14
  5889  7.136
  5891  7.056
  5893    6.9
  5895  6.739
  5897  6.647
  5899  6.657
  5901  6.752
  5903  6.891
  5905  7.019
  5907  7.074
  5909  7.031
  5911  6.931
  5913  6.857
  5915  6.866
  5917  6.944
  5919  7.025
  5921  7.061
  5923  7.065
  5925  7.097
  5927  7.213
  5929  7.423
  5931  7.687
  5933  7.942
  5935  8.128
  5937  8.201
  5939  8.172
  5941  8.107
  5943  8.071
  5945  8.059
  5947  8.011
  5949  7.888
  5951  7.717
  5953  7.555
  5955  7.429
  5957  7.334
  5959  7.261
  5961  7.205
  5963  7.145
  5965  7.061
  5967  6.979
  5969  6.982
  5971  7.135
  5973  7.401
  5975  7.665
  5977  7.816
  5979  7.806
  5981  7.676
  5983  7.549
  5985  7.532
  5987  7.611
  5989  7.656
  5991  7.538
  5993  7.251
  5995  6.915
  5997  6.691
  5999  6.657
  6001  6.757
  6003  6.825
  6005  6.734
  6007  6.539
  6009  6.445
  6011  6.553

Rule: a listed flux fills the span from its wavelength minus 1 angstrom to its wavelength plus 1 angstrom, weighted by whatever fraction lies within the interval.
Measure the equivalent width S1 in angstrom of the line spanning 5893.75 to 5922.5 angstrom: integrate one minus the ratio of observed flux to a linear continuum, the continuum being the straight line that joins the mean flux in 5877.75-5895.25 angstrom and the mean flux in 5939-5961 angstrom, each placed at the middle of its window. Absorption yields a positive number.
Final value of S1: 2.0 angstrom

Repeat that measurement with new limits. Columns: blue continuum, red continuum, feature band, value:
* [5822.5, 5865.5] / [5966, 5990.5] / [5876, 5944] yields 3.09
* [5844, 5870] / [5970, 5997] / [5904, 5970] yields 1.08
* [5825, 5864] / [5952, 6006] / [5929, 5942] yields -0.98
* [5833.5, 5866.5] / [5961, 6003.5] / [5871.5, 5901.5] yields 1.04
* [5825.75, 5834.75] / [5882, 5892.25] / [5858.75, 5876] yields -0.41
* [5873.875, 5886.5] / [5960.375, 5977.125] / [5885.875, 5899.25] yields 1.22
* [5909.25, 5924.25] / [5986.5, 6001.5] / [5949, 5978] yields -1.18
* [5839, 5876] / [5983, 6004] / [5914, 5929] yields 0.75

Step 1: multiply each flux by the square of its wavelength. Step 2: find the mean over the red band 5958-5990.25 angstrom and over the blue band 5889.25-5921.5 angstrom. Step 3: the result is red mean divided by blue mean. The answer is 1.1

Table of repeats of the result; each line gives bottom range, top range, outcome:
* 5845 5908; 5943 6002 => 1.03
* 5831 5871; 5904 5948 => 0.99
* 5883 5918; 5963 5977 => 1.07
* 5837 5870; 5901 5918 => 0.93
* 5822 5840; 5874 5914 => 0.91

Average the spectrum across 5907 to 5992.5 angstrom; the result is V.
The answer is 7.47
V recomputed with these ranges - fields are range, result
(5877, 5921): 7.05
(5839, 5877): 7.7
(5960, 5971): 7.08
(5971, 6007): 7.27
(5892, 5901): 6.74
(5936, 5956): 7.92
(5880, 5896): 7.11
